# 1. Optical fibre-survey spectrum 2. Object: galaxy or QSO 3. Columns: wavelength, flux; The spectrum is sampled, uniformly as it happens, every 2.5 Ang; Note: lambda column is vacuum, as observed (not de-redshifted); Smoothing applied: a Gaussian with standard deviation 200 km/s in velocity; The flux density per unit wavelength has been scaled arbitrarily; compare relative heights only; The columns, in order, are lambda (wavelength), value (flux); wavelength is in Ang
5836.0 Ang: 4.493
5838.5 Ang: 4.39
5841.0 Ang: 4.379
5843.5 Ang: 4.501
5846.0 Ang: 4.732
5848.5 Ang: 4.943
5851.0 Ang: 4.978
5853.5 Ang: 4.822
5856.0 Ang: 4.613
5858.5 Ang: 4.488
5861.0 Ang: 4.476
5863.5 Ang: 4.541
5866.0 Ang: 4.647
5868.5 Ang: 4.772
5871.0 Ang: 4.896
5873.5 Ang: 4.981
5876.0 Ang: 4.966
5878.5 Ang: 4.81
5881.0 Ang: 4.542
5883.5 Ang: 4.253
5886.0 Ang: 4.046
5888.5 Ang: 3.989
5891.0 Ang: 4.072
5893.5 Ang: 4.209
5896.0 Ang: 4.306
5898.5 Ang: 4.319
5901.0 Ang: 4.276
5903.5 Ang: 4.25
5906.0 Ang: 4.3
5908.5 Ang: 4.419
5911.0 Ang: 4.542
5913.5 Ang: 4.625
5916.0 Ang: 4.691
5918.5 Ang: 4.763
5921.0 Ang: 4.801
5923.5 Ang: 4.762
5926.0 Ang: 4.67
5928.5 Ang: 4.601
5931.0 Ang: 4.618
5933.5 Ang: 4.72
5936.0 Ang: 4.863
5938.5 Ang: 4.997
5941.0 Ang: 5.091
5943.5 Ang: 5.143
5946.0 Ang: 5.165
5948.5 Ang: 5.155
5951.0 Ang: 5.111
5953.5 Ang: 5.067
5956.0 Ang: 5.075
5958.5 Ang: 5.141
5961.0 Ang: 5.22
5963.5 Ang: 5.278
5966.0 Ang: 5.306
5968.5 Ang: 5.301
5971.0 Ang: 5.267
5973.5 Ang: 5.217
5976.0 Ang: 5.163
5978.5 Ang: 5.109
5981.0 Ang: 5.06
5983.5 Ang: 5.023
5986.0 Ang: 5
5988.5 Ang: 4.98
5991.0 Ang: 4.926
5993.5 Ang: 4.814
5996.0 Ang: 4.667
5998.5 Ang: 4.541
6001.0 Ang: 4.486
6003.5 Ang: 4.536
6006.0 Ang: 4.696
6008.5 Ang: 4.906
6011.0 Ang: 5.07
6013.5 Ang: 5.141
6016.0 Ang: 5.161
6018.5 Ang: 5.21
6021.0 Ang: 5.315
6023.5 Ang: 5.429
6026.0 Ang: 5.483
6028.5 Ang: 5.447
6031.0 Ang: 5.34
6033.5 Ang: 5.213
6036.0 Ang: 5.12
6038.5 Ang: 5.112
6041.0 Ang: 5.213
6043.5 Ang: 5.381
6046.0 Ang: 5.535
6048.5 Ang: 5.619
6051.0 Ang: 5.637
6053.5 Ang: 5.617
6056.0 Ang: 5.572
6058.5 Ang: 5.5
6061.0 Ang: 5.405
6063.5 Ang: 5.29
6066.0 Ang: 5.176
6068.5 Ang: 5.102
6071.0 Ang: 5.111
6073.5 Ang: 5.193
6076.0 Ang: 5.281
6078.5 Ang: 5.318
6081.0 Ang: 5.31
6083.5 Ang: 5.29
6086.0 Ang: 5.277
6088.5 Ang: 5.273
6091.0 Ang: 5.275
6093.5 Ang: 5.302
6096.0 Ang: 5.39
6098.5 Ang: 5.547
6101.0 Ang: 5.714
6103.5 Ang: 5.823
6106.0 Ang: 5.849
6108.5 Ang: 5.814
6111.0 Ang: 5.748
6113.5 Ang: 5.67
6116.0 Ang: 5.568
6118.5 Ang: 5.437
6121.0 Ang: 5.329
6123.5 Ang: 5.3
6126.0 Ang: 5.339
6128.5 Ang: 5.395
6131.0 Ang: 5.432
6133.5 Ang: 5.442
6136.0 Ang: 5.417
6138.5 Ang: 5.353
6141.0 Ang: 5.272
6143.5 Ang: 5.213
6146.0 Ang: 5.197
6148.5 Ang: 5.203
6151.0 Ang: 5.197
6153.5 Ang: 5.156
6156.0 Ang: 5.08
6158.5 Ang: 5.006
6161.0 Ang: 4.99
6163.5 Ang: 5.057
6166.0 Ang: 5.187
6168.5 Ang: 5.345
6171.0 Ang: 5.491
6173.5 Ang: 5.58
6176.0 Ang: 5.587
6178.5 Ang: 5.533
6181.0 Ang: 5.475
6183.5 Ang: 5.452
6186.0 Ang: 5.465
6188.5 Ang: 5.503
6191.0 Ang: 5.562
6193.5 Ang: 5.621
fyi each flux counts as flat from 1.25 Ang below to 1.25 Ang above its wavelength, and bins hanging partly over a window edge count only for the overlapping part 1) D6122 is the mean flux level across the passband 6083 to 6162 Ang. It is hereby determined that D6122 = 5.39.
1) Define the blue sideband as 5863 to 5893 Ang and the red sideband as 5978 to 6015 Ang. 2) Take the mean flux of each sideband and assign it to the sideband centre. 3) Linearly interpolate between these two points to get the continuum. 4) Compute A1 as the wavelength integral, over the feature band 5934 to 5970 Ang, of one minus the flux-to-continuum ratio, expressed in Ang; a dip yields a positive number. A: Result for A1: -2.96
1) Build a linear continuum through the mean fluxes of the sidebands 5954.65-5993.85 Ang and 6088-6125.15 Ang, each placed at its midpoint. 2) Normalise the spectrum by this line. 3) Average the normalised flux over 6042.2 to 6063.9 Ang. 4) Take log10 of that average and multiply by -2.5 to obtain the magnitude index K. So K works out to -0.03 mag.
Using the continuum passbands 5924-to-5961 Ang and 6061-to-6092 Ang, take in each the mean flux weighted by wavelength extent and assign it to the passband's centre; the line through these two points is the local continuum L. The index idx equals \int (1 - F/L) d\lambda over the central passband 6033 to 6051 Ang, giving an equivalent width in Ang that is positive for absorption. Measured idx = -0.57 Ang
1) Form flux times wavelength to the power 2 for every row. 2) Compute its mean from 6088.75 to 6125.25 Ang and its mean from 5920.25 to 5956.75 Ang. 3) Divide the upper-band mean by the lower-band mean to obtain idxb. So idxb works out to 1.19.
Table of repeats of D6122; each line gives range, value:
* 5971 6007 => 4.89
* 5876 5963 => 4.67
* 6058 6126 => 5.42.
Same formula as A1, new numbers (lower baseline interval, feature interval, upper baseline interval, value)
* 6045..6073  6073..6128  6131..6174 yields -1.28 Ang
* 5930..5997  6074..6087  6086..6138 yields 0.27 Ang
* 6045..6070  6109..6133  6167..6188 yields -0.06 Ang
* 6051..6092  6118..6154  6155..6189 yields 0.13 Ang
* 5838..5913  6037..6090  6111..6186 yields -2.67 Ang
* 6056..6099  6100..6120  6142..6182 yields -1.55 Ang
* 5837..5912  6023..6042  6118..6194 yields -1.20 Ang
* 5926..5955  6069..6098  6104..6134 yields 0.76 Ang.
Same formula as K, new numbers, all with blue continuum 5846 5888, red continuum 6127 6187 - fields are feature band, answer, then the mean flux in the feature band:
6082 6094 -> -0.03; 5.28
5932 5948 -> -0.04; 5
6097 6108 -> -0.11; 5.73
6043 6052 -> -0.10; 5.55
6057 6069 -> -0.04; 5.31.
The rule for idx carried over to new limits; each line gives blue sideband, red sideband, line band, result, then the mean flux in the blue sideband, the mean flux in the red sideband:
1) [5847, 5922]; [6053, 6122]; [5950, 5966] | -1.0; 4.54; 5.43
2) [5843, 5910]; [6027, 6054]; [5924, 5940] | 0.2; 4.52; 5.38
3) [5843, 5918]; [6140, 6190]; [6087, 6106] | -1.4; 4.54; 5.3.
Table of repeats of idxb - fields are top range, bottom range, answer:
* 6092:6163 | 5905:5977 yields 1.16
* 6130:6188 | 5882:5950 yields 1.26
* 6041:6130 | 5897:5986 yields 1.17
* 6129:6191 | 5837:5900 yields 1.29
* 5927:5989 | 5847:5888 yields 1.12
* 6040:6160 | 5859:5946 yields 1.25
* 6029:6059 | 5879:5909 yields 1.33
